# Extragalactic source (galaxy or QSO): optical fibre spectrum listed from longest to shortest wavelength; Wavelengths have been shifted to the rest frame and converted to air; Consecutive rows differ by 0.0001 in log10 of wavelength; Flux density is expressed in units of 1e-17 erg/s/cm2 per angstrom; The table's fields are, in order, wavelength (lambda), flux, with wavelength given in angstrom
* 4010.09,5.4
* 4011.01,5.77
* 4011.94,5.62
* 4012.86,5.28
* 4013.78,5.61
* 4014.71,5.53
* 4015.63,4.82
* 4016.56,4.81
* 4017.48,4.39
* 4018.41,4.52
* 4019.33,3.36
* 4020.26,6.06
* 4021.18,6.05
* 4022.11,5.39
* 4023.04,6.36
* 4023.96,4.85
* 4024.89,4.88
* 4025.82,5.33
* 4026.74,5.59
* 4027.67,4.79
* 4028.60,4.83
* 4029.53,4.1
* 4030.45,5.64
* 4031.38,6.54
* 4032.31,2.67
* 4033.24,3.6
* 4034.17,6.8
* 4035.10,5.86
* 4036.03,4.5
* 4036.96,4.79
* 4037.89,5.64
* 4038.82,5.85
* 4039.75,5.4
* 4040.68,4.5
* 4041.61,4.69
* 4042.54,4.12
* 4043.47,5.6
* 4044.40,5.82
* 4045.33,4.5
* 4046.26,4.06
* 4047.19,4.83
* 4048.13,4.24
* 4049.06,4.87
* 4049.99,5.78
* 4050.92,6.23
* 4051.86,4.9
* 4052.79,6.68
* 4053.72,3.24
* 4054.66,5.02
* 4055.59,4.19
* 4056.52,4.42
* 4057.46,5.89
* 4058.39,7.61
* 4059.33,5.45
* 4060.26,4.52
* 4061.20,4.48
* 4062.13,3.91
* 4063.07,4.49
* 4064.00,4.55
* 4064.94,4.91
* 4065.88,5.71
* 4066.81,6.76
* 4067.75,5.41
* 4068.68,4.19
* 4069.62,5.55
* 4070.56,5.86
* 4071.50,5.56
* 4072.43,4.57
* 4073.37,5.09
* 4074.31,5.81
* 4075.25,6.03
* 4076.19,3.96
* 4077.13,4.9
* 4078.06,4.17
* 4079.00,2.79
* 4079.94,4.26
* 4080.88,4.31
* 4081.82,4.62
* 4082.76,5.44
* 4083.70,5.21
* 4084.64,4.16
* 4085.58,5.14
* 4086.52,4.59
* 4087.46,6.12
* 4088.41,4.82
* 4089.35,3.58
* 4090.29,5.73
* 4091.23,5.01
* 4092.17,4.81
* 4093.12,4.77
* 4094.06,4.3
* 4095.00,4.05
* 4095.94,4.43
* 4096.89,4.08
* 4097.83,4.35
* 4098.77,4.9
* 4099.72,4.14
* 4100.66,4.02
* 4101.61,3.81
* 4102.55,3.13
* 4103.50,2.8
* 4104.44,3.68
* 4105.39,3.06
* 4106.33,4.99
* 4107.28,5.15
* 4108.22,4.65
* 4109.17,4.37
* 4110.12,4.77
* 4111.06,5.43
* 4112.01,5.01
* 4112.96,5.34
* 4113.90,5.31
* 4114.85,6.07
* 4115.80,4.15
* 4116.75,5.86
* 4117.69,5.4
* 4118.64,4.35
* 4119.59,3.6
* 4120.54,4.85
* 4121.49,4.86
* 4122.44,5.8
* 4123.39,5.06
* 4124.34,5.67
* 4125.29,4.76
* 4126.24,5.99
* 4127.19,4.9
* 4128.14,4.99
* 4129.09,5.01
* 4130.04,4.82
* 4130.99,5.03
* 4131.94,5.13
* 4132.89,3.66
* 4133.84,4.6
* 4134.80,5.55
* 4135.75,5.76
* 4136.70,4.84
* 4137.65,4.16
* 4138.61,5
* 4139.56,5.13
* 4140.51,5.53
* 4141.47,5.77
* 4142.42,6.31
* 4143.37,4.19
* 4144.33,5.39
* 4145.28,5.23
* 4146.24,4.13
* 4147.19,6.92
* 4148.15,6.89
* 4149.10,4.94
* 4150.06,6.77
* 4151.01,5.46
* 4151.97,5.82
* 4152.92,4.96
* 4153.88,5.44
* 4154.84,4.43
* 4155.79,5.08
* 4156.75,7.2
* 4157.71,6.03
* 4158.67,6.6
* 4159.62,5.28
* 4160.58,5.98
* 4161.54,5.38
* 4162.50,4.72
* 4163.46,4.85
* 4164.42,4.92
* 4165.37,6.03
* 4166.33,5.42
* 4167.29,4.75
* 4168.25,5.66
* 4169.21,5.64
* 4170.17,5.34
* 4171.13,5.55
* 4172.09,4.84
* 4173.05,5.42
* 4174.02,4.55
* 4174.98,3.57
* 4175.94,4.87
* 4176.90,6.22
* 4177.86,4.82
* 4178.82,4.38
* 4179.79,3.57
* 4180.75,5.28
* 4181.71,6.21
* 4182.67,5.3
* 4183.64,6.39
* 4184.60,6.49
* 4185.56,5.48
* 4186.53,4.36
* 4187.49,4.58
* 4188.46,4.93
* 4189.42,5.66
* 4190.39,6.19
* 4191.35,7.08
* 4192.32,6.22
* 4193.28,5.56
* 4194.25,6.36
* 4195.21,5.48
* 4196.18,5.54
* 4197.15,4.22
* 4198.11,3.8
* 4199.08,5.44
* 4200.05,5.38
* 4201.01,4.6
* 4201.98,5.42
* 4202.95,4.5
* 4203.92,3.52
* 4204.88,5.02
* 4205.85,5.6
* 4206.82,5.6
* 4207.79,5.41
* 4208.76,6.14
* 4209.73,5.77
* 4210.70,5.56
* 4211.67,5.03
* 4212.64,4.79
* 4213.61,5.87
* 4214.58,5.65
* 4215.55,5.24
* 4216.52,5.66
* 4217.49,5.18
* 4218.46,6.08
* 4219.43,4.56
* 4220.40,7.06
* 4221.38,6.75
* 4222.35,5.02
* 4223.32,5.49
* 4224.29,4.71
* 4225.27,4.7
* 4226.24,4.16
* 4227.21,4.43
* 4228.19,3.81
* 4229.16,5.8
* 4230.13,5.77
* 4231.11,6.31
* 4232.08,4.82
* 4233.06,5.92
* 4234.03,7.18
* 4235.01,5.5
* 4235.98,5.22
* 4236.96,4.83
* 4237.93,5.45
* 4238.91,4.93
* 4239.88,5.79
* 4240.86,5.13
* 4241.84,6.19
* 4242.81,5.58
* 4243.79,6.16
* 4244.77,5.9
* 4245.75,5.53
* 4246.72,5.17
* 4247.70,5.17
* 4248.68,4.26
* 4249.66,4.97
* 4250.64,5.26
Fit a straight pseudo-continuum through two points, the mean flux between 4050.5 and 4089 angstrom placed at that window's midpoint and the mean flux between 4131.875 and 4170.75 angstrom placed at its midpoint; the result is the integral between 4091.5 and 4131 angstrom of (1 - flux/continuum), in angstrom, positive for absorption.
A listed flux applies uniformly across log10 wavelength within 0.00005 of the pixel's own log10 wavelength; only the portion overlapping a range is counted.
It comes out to 4.0 angstrom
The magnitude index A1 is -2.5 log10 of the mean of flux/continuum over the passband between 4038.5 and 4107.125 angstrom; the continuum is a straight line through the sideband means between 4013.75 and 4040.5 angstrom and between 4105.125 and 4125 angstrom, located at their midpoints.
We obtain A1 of 0.05 mag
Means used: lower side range 5.11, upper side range 4.96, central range 4.78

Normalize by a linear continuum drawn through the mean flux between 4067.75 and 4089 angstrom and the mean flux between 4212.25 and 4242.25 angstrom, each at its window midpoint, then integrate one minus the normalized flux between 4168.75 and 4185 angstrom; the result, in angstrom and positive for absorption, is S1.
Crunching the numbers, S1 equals 0.1 angstrom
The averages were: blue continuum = 4.87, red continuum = 5.42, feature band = 5.2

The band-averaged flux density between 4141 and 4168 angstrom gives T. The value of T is 5.53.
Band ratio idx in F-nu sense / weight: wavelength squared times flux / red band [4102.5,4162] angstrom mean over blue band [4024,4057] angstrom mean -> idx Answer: 1.1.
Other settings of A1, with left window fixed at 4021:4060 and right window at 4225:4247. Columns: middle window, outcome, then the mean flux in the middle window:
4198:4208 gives 0.08 mag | 4.96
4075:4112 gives 0.17 mag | 4.47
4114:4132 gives 0.04 mag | 5.07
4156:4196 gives -0.02 mag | 5.44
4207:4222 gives -0.05 mag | 5.64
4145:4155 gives -0.06 mag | 5.58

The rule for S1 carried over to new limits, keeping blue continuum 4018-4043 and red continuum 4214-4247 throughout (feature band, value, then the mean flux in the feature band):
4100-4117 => 2.3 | 4.51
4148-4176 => -0.4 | 5.4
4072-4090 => 1.5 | 4.72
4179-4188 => 0.2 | 5.26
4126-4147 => 0.8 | 5.07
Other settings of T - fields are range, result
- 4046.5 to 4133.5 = 4.83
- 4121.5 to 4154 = 5.28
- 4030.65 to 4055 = 5.03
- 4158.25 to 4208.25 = 5.27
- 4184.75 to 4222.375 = 5.41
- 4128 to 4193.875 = 5.34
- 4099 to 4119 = 4.55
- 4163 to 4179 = 5.12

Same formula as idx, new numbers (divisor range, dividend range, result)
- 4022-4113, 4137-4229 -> 1.16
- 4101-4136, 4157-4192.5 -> 1.15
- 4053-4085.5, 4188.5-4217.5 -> 1.16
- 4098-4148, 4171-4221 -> 1.13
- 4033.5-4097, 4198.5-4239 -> 1.16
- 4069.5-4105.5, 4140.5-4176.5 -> 1.23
